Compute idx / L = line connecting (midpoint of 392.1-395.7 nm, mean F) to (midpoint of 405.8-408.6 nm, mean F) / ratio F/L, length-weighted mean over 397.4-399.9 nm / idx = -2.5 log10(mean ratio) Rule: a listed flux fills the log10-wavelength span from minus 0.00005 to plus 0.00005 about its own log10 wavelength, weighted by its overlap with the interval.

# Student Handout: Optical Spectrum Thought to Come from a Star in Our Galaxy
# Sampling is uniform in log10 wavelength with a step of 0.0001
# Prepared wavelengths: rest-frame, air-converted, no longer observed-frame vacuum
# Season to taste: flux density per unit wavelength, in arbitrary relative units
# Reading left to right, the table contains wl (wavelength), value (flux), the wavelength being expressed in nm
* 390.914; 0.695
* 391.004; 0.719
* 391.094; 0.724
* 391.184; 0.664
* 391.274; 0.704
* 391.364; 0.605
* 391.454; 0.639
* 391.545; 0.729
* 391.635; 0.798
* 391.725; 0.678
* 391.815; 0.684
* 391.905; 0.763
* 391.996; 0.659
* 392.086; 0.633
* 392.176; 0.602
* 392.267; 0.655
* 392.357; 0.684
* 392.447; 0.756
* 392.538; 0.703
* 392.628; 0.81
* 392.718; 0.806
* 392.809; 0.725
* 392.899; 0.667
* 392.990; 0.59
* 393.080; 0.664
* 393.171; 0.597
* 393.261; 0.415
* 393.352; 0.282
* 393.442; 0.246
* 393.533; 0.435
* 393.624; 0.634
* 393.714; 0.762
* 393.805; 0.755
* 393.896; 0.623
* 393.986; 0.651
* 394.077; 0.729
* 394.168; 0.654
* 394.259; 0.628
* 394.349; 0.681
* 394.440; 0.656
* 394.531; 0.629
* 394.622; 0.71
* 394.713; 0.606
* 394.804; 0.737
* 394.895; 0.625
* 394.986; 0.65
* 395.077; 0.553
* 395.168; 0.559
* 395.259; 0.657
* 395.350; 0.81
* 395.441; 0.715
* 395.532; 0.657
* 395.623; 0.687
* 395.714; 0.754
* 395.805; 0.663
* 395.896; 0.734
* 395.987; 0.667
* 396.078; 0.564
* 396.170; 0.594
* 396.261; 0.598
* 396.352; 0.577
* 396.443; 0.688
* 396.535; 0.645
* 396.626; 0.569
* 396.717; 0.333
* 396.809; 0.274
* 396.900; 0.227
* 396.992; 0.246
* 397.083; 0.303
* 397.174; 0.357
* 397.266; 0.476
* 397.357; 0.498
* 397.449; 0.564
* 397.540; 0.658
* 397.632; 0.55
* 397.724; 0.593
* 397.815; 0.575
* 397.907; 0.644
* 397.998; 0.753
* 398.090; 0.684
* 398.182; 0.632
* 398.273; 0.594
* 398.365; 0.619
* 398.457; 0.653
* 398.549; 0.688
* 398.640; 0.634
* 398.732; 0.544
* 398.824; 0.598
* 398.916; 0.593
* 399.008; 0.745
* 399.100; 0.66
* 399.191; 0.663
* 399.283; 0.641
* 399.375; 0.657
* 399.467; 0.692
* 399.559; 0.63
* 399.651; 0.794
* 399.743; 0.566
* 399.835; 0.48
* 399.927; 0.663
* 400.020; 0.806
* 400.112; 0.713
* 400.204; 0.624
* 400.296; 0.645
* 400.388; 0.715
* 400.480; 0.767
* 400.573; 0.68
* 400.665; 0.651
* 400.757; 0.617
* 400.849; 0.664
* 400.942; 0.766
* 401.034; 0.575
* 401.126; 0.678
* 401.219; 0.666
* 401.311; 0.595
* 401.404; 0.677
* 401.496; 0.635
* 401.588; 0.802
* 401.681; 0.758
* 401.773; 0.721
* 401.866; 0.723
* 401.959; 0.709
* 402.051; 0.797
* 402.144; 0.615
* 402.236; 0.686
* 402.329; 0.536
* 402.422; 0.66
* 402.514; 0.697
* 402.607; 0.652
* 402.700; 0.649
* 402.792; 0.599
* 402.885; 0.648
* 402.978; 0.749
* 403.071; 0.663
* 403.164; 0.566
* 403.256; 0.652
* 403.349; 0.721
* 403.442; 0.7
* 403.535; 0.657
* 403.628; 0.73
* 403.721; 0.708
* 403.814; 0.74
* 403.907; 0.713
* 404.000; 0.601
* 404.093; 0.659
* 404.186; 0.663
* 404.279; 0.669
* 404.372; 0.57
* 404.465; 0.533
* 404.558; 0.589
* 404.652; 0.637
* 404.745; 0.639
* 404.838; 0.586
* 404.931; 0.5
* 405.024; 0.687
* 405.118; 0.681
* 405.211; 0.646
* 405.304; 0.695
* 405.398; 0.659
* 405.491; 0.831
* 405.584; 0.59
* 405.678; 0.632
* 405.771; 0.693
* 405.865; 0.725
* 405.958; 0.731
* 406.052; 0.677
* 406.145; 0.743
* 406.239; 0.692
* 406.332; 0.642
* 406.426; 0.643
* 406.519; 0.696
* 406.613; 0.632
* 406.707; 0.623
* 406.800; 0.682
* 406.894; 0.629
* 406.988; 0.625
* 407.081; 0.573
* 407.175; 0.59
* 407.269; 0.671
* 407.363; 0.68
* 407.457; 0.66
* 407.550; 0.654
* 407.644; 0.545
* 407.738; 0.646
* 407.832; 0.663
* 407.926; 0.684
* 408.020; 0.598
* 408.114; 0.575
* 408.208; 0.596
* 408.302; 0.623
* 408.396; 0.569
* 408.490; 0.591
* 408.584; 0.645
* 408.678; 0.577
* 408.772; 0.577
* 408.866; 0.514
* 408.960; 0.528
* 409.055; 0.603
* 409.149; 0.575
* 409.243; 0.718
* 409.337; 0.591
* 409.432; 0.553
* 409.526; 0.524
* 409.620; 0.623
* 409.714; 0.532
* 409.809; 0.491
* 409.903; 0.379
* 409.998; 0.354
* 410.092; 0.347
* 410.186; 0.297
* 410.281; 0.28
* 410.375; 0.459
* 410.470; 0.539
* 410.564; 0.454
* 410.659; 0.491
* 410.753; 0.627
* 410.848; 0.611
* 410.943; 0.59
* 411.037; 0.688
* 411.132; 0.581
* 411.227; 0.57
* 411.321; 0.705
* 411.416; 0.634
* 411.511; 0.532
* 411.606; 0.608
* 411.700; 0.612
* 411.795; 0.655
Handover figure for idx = 0.02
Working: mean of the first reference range 0.642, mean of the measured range 0.634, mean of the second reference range 0.644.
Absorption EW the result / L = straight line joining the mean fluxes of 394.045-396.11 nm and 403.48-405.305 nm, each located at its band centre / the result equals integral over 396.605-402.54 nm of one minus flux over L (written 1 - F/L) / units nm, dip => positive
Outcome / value 0.33 nm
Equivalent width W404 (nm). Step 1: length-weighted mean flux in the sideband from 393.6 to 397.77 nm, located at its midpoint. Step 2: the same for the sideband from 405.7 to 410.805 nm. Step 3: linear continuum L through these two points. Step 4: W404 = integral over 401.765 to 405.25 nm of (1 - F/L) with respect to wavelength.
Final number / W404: -0.39 nm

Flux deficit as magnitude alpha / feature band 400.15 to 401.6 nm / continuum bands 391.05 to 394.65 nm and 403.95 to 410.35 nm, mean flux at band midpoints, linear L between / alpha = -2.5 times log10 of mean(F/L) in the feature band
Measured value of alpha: -0.08 mag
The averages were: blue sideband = 0.65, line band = 0.67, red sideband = 0.604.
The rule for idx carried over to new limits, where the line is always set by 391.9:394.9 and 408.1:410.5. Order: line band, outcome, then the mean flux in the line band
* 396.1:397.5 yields 0.30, 0.466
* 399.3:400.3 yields -0.12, 0.661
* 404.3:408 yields -0.18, 0.648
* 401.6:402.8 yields -0.19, 0.683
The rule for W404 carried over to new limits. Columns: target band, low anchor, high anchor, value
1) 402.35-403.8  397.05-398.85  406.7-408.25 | -0.15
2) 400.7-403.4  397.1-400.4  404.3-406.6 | -0.14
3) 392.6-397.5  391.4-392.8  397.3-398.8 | 0.54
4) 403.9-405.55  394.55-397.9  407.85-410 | -0.19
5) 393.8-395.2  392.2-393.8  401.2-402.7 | -0.05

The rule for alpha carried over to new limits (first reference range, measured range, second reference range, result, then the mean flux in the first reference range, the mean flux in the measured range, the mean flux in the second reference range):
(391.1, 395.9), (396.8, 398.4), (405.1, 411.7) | 0.226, 0.655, 0.519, 0.598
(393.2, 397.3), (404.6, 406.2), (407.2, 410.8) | -0.190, 0.578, 0.667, 0.554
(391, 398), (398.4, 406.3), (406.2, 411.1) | -0.125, 0.615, 0.665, 0.576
